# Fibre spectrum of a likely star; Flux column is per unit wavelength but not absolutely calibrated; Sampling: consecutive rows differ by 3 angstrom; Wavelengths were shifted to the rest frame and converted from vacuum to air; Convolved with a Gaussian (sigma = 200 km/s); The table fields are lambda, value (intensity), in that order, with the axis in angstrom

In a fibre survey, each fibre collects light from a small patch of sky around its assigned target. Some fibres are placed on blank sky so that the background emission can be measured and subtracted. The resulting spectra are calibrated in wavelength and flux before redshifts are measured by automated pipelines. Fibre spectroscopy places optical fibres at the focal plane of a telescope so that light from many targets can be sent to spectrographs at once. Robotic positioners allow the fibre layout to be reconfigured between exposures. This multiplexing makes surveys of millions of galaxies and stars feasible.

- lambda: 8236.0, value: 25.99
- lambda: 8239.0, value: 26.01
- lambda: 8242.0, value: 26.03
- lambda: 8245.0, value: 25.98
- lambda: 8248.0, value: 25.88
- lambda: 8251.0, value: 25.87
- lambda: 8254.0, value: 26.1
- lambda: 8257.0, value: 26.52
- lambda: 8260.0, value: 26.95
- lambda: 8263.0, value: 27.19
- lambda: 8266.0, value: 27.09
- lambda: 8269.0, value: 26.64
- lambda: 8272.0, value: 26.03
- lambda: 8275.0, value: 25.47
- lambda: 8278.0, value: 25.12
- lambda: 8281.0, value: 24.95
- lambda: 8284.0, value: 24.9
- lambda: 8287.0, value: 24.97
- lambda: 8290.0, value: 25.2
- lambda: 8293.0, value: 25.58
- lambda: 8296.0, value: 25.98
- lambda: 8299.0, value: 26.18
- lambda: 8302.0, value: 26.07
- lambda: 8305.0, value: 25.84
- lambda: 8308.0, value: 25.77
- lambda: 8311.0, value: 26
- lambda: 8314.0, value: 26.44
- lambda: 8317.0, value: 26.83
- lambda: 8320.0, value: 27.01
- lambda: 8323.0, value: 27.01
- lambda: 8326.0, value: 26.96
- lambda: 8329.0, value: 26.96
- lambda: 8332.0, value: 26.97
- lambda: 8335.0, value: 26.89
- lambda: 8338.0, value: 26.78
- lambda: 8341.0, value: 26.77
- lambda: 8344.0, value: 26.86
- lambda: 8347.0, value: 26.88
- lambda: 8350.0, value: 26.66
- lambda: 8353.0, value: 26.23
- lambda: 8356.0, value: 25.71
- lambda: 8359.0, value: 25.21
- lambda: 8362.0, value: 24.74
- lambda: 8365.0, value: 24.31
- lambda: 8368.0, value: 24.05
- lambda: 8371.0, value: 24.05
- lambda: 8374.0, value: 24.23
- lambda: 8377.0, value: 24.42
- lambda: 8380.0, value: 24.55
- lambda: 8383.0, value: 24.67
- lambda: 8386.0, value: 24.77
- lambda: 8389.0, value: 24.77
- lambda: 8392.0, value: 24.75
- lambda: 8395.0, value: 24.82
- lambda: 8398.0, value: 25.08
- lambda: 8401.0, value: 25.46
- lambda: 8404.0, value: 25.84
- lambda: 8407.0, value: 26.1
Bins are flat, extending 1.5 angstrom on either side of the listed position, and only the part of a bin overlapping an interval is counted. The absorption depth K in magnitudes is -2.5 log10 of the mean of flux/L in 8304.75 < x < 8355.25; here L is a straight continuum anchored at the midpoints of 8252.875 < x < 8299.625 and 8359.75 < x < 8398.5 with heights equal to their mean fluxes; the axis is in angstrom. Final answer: -0.060 mag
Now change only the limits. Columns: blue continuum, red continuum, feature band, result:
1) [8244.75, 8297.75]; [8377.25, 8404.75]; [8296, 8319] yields -0.023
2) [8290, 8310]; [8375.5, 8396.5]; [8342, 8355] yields -0.060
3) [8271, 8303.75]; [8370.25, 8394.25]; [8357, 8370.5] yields 0.007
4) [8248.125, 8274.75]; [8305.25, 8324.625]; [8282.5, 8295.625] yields 0.052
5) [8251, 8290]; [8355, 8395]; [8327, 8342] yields -0.073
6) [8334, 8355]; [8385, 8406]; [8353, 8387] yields 0.052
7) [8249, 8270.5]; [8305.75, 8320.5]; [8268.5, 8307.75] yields 0.037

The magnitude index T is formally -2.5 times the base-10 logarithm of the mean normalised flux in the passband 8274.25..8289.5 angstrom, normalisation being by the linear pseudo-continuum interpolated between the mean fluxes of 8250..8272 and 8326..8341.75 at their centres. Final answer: 0.07 mag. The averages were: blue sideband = 26.6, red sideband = 26.9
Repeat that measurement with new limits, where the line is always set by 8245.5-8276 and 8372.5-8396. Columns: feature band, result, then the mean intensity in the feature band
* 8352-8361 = -0.03 mag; 25.6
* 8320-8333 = -0.06 mag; 27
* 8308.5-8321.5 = -0.04 mag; 26.5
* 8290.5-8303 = 0.00 mag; 25.9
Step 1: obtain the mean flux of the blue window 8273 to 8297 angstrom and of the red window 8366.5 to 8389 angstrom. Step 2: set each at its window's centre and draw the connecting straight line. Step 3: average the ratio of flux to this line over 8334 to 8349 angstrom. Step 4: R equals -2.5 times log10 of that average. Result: -0.09 mag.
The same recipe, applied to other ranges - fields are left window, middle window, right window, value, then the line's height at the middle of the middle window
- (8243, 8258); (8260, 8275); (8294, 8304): -0.02 mag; 26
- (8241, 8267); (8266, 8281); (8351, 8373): 0.01 mag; 26.1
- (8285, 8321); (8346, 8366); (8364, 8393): -0.03 mag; 24.9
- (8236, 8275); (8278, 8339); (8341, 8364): 0.00 mag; 26.2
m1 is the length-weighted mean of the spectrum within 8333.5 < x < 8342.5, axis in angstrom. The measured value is 26.8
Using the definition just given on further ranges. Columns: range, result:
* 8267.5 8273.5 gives 26.3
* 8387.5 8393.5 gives 24.8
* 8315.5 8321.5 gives 26.9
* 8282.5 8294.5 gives 25.2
